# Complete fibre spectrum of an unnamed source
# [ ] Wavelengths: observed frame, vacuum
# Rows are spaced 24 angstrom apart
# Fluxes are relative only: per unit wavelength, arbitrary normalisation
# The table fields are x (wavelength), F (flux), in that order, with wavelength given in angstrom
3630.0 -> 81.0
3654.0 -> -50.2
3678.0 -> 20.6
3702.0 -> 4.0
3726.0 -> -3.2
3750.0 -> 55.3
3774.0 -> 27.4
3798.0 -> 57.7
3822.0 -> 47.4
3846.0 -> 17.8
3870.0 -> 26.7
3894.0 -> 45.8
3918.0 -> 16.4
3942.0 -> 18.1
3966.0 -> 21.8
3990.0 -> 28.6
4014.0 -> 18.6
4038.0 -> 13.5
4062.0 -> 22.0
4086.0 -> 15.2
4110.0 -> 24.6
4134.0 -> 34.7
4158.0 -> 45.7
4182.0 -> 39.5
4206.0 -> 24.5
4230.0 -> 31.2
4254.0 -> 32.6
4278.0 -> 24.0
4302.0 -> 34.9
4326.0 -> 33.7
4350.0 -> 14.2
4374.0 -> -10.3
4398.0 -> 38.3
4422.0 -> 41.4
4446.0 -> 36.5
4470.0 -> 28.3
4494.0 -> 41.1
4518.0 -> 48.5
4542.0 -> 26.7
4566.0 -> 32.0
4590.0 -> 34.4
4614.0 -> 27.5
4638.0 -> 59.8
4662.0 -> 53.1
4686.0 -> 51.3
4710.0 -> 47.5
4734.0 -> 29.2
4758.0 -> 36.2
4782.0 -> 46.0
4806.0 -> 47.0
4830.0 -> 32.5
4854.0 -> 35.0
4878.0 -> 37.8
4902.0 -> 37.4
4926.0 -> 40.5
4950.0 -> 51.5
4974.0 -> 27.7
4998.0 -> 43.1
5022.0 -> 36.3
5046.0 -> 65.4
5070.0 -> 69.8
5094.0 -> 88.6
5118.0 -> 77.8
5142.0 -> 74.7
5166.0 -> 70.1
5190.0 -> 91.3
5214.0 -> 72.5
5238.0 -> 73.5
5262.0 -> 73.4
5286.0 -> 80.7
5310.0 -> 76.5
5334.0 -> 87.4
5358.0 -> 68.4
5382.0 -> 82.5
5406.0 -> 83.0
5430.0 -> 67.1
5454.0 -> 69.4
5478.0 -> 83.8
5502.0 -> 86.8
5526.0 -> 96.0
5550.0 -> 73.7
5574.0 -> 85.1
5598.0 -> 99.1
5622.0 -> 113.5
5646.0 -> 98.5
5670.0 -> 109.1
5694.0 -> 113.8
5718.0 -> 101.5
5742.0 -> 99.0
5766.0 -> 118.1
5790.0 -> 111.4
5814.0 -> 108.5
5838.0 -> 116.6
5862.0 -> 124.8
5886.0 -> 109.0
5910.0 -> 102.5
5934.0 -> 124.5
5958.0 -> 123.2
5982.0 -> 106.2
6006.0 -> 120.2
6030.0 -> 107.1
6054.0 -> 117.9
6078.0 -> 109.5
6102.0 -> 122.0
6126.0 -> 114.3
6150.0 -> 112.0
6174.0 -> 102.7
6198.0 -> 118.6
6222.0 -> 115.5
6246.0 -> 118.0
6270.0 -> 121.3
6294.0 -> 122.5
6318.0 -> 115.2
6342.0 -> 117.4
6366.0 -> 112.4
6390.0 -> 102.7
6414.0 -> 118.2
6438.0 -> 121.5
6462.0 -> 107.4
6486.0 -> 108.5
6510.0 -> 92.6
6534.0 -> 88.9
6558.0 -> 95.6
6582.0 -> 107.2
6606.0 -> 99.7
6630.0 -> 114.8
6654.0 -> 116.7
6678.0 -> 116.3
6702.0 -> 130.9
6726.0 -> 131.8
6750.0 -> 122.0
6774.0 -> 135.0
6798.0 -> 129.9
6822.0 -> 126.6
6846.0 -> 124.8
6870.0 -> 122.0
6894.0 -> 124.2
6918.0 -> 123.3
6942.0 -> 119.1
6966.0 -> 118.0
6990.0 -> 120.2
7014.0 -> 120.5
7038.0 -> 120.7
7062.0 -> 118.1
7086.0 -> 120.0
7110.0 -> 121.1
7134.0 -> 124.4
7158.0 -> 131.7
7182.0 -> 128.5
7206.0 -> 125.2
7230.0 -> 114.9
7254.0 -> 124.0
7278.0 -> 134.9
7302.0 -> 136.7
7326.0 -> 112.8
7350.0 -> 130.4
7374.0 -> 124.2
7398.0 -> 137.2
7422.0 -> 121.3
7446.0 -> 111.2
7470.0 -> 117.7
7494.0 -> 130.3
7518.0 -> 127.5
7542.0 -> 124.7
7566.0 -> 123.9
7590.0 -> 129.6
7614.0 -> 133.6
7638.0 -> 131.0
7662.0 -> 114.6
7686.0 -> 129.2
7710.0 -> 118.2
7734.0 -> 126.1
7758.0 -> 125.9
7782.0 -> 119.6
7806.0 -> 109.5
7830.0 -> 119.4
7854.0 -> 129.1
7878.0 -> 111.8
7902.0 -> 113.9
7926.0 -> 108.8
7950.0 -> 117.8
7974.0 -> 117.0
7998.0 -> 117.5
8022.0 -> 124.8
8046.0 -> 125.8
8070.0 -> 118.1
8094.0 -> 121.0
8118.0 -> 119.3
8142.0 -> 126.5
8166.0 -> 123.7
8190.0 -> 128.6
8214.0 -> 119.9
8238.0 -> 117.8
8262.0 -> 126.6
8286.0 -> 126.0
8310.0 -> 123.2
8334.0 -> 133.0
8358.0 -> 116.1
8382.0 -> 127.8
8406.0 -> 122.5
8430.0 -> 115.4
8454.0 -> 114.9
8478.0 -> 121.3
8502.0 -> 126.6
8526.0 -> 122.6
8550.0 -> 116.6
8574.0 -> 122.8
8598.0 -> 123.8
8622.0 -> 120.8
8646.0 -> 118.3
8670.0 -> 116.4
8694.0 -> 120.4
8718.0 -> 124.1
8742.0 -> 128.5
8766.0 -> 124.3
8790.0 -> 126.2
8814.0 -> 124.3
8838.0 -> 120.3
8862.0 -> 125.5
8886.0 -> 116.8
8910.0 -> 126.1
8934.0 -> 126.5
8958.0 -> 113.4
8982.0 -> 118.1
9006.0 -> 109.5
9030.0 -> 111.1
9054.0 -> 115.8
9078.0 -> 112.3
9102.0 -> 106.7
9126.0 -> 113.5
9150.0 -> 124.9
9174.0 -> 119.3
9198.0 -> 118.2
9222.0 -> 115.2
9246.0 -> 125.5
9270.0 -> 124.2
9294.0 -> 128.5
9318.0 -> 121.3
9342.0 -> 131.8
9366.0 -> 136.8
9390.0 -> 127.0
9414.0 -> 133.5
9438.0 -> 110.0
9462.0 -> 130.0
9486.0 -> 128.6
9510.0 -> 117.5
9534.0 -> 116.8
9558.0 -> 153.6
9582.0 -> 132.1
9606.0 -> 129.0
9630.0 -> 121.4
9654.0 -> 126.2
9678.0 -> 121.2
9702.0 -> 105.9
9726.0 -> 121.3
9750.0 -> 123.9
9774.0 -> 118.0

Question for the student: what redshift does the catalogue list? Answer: 0.266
